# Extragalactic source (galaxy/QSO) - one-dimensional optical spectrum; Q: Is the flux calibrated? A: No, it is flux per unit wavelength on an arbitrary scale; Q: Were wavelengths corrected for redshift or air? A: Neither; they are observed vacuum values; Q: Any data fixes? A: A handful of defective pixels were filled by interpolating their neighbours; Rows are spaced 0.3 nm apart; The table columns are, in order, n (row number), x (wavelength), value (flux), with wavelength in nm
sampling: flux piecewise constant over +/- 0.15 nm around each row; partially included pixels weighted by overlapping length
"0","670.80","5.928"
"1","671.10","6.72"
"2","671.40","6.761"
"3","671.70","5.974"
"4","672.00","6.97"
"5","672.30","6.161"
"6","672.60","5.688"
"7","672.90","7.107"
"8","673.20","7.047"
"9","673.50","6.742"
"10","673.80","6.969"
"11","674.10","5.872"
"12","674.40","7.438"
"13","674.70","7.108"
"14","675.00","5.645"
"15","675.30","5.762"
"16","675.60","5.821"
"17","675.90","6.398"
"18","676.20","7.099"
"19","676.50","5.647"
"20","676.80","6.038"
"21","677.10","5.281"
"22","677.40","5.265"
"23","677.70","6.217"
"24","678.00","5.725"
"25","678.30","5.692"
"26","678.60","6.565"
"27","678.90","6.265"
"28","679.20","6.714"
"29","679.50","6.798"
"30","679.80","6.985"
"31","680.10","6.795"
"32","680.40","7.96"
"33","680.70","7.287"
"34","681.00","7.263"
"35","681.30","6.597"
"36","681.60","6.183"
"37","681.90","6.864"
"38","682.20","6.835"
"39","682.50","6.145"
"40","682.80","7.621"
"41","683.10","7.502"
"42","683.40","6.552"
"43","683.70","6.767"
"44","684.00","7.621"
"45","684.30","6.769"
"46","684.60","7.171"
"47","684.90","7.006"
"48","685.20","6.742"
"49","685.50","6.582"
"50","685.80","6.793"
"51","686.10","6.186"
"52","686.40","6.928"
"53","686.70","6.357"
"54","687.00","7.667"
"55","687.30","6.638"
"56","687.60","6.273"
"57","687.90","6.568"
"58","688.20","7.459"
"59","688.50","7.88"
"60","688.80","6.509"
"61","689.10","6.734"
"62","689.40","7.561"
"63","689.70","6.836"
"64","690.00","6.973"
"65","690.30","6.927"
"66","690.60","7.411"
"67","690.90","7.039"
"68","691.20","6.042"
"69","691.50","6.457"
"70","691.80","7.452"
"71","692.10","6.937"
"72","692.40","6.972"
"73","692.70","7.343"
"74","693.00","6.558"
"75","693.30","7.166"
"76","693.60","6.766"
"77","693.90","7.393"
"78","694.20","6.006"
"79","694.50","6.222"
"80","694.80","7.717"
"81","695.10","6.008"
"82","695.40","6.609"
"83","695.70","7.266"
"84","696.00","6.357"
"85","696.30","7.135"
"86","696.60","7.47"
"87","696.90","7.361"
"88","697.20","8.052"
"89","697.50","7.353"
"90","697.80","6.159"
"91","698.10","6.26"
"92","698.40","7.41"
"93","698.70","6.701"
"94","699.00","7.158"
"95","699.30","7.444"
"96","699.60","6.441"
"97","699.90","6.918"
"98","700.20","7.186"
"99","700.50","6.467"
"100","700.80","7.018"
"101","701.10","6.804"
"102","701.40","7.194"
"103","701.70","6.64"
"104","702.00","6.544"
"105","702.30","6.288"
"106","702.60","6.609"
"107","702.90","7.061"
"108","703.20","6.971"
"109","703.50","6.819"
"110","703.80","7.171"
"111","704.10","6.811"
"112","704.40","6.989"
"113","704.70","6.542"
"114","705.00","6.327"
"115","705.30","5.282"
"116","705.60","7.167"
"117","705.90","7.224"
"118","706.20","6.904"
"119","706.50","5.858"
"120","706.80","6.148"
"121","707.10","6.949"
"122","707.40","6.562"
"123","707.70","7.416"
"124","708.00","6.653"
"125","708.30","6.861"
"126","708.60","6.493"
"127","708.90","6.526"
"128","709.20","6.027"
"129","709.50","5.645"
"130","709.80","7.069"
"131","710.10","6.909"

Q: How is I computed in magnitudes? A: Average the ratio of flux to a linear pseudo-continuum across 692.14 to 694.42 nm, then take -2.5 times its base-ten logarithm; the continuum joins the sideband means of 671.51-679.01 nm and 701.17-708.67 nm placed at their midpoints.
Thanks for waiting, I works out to -0.05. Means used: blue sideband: 6.26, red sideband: 6.7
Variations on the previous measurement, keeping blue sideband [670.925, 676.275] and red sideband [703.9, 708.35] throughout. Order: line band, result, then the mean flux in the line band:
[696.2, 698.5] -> -0.08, 7.14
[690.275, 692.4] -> -0.05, 6.9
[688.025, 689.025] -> -0.10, 7.22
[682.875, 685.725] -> -0.07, 6.98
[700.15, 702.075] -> -0.03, 6.83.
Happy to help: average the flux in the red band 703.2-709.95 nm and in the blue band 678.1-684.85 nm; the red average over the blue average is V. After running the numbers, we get 0.97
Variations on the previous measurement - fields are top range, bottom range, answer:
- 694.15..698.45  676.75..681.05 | 1.07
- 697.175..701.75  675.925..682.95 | 1.06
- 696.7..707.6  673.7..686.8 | 1.03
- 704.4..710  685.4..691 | 0.95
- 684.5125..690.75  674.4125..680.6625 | 1.09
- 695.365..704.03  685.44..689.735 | 1.01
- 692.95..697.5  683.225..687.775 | 1.02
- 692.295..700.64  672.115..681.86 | 1.07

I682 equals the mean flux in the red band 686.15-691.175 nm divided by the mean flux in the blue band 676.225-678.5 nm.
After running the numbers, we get 1.2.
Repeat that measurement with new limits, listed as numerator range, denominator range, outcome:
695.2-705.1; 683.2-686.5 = 1.01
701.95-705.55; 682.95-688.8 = 0.96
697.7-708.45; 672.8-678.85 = 1.08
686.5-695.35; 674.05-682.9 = 1.07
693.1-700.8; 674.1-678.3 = 1.14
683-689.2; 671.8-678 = 1.09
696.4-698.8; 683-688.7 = 1.03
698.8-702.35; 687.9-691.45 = 0.98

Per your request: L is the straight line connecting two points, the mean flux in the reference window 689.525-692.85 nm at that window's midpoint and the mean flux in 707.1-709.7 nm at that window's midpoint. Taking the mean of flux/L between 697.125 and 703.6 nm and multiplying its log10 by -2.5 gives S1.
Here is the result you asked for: -0.02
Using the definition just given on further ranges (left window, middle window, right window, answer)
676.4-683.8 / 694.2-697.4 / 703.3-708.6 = -0.055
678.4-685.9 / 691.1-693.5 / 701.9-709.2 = -0.015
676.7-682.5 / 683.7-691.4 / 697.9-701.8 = -0.041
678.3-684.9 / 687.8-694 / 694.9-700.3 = -0.010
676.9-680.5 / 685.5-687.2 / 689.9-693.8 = -0.014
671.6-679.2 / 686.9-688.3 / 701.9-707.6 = -0.073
